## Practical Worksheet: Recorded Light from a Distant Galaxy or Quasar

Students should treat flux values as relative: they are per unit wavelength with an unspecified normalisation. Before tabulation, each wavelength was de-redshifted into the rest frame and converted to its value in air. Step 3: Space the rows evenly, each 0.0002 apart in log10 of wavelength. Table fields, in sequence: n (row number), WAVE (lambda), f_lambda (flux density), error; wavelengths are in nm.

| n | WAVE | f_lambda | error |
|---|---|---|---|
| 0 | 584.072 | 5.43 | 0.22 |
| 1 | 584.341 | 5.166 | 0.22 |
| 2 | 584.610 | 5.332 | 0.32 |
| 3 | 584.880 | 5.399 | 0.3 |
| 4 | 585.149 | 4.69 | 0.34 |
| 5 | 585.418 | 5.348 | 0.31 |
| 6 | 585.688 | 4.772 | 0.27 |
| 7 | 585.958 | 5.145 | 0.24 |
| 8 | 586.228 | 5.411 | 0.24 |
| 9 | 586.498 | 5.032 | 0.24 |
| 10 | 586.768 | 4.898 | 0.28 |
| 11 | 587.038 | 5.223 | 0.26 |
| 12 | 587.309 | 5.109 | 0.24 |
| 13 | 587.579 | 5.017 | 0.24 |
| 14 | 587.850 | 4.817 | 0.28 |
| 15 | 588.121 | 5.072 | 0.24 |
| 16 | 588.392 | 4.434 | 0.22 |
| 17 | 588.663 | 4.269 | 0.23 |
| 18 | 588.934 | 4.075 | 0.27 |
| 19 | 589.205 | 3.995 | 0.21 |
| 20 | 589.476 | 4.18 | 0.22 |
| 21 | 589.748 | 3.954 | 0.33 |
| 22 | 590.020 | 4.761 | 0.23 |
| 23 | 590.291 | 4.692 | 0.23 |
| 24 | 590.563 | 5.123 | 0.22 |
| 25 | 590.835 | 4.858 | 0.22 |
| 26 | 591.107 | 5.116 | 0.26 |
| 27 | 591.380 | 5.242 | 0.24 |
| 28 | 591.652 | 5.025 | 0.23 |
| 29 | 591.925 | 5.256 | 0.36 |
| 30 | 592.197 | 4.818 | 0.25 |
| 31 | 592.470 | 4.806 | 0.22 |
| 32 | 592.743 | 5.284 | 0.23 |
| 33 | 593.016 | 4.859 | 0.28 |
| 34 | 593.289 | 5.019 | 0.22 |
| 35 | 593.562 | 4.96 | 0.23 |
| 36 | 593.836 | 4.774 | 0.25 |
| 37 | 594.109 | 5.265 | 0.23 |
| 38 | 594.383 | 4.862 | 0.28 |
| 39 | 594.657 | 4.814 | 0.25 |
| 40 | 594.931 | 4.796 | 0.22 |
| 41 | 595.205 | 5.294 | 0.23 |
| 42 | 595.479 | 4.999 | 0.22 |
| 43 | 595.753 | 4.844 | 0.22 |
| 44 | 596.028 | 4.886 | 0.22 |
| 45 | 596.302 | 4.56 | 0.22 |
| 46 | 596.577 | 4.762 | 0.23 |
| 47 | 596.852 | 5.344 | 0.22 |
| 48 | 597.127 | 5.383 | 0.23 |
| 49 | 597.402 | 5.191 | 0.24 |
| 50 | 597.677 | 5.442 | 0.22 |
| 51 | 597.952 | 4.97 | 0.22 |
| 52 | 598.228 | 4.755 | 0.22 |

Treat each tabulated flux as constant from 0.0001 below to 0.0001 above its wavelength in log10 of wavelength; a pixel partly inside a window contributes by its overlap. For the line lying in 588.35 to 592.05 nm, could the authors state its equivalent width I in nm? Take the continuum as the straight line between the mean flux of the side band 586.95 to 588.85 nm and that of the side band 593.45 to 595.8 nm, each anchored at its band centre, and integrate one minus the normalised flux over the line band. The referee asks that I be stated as 0.17 nm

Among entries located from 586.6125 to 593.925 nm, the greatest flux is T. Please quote 5.284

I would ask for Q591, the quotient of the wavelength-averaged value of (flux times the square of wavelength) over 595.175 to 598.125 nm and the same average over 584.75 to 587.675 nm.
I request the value 1.03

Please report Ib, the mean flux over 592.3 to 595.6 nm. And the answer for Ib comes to 4.98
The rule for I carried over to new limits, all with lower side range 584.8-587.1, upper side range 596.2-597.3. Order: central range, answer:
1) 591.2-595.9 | 0.05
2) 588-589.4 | 0.20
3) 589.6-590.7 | 0.10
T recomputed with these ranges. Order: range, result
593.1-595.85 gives 5.294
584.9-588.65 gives 5.411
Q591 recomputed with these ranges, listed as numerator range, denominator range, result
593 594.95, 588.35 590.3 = 1.17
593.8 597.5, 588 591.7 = 1.10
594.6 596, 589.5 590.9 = 1.09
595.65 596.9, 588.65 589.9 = 1.21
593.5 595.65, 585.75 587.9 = 1.00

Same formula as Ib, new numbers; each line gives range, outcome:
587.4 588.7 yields 4.77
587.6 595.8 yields 4.81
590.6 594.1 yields 5.01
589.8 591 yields 4.8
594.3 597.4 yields 4.97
